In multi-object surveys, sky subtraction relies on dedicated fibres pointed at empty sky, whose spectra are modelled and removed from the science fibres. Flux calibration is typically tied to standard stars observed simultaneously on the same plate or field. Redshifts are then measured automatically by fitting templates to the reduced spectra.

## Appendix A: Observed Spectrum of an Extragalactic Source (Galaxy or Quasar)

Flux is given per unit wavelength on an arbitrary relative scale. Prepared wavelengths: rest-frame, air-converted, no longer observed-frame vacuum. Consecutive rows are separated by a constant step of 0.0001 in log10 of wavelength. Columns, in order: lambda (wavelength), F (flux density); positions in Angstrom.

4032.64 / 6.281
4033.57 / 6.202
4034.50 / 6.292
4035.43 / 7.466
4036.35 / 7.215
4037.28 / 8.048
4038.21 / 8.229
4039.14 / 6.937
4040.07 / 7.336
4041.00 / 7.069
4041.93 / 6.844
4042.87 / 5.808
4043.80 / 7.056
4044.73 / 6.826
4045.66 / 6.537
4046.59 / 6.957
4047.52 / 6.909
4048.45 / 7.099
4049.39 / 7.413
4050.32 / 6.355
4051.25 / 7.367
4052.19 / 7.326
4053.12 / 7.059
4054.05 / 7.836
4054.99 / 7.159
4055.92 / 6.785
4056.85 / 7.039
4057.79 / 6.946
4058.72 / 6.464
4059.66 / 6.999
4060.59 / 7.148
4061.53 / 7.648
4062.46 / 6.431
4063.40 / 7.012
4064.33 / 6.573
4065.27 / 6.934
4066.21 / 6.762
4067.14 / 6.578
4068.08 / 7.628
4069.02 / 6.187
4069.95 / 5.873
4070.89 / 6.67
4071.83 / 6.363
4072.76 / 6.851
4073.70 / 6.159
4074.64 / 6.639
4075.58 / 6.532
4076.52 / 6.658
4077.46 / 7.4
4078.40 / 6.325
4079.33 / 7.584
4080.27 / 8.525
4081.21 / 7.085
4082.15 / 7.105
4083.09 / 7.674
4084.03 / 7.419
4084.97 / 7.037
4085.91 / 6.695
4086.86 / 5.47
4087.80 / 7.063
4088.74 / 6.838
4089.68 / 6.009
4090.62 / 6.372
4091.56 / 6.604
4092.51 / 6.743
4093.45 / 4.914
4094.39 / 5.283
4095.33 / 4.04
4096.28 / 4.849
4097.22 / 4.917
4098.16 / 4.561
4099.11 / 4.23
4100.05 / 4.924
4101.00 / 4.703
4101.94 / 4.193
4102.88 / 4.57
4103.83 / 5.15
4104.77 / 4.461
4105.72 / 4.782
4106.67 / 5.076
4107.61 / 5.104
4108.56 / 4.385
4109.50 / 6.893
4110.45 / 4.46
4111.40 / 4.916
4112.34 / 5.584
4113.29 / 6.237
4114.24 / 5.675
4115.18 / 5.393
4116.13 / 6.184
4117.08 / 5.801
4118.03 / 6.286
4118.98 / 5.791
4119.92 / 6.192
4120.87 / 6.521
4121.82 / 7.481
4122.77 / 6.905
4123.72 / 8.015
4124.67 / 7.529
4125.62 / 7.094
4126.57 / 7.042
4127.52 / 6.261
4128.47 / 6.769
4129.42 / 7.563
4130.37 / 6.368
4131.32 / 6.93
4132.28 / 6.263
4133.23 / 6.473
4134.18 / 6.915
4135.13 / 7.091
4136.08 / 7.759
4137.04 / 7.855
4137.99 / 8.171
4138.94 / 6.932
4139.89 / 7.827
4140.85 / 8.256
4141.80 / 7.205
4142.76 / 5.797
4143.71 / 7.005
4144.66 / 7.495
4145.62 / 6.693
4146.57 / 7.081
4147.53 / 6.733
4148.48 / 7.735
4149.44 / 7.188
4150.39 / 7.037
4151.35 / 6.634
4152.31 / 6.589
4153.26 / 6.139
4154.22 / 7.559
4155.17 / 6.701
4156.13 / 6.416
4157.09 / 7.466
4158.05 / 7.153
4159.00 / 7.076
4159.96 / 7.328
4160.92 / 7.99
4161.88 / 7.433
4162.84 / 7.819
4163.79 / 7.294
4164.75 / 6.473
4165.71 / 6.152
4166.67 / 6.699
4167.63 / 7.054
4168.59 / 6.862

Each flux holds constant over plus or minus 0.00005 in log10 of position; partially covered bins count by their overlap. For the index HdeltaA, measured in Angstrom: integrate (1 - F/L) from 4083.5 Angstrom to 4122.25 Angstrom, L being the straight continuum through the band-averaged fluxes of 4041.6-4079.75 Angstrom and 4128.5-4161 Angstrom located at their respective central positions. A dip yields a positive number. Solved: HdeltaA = 7.56 Angstrom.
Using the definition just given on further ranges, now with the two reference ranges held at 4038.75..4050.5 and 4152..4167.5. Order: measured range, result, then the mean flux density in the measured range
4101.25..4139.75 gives 4.1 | 6.24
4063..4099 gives 2.4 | 6.45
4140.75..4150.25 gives -0.1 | 7.08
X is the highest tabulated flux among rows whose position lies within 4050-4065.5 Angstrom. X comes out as 7.836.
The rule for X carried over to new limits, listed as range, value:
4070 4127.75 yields 8.525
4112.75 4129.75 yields 8.015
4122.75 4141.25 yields 8.256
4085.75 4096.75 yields 7.063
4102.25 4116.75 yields 6.893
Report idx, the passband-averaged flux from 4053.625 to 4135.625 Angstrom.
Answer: 6.3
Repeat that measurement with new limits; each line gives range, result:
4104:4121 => 5.52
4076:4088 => 7.08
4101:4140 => 6.24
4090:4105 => 5.05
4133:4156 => 7.12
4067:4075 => 6.55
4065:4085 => 6.91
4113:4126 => 6.51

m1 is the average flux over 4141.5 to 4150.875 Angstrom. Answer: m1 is 6.99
